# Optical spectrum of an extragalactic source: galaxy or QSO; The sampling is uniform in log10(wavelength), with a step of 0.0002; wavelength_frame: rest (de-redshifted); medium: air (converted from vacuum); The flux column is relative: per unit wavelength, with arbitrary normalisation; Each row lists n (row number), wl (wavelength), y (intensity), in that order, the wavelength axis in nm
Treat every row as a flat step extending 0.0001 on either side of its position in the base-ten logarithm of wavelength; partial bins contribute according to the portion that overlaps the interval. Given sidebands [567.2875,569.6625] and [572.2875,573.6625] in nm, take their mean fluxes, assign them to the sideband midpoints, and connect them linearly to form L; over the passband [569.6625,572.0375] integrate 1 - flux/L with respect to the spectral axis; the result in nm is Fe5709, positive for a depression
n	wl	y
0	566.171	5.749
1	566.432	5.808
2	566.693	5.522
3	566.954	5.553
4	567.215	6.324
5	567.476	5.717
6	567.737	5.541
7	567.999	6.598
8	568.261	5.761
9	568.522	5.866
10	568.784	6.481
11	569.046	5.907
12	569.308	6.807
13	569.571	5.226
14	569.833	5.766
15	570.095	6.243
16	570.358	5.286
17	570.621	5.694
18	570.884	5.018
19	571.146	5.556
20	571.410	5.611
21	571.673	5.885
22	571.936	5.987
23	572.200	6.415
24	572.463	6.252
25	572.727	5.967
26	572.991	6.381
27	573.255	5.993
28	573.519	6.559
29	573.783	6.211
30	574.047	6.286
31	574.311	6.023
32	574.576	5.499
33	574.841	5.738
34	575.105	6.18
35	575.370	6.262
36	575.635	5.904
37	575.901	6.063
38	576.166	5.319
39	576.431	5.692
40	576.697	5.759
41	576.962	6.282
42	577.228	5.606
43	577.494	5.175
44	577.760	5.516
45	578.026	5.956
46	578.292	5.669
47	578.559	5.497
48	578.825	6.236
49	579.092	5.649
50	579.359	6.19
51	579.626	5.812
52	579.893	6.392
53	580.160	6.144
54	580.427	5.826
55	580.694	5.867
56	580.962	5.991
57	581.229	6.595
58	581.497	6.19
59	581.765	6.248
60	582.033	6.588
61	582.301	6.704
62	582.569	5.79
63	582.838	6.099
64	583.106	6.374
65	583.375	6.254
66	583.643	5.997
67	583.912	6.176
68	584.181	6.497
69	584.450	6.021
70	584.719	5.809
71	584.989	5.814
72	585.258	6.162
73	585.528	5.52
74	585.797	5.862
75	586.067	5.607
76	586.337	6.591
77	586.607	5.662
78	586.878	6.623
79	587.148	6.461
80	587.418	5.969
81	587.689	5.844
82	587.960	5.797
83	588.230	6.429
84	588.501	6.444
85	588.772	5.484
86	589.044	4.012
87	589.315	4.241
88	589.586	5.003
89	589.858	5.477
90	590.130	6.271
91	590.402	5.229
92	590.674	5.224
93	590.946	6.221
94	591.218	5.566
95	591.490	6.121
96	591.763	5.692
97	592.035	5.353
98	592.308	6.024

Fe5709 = 0.18 nm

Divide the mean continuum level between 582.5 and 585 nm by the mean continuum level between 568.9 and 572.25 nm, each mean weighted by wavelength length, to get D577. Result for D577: 1.05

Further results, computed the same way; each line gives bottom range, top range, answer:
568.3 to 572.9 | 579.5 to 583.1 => 1.05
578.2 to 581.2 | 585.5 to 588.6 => 1.02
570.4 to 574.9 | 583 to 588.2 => 1.02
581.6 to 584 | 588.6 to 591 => 0.84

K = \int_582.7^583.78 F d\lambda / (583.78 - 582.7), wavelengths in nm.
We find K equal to 6.18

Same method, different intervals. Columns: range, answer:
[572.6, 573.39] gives 6.11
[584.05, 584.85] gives 6.11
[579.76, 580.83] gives 6.06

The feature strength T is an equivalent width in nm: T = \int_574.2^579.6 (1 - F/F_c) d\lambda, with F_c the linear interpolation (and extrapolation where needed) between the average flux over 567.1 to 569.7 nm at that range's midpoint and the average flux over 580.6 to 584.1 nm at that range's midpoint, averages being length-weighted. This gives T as 0.30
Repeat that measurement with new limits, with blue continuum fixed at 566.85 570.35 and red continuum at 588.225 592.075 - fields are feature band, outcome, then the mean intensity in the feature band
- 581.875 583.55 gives -0.19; 6.29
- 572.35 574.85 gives -0.11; 6.11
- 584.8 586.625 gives -0.10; 5.9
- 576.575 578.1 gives 0.02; 5.71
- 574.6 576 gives -0.04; 5.99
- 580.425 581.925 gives -0.12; 6.15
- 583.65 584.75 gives -0.10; 6.14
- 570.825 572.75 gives 0.01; 5.86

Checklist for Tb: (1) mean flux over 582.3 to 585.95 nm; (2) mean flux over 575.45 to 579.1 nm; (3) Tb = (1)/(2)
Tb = 1.05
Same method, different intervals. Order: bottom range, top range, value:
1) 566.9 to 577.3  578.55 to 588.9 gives 1.03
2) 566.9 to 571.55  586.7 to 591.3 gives 0.97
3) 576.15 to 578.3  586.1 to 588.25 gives 1.08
